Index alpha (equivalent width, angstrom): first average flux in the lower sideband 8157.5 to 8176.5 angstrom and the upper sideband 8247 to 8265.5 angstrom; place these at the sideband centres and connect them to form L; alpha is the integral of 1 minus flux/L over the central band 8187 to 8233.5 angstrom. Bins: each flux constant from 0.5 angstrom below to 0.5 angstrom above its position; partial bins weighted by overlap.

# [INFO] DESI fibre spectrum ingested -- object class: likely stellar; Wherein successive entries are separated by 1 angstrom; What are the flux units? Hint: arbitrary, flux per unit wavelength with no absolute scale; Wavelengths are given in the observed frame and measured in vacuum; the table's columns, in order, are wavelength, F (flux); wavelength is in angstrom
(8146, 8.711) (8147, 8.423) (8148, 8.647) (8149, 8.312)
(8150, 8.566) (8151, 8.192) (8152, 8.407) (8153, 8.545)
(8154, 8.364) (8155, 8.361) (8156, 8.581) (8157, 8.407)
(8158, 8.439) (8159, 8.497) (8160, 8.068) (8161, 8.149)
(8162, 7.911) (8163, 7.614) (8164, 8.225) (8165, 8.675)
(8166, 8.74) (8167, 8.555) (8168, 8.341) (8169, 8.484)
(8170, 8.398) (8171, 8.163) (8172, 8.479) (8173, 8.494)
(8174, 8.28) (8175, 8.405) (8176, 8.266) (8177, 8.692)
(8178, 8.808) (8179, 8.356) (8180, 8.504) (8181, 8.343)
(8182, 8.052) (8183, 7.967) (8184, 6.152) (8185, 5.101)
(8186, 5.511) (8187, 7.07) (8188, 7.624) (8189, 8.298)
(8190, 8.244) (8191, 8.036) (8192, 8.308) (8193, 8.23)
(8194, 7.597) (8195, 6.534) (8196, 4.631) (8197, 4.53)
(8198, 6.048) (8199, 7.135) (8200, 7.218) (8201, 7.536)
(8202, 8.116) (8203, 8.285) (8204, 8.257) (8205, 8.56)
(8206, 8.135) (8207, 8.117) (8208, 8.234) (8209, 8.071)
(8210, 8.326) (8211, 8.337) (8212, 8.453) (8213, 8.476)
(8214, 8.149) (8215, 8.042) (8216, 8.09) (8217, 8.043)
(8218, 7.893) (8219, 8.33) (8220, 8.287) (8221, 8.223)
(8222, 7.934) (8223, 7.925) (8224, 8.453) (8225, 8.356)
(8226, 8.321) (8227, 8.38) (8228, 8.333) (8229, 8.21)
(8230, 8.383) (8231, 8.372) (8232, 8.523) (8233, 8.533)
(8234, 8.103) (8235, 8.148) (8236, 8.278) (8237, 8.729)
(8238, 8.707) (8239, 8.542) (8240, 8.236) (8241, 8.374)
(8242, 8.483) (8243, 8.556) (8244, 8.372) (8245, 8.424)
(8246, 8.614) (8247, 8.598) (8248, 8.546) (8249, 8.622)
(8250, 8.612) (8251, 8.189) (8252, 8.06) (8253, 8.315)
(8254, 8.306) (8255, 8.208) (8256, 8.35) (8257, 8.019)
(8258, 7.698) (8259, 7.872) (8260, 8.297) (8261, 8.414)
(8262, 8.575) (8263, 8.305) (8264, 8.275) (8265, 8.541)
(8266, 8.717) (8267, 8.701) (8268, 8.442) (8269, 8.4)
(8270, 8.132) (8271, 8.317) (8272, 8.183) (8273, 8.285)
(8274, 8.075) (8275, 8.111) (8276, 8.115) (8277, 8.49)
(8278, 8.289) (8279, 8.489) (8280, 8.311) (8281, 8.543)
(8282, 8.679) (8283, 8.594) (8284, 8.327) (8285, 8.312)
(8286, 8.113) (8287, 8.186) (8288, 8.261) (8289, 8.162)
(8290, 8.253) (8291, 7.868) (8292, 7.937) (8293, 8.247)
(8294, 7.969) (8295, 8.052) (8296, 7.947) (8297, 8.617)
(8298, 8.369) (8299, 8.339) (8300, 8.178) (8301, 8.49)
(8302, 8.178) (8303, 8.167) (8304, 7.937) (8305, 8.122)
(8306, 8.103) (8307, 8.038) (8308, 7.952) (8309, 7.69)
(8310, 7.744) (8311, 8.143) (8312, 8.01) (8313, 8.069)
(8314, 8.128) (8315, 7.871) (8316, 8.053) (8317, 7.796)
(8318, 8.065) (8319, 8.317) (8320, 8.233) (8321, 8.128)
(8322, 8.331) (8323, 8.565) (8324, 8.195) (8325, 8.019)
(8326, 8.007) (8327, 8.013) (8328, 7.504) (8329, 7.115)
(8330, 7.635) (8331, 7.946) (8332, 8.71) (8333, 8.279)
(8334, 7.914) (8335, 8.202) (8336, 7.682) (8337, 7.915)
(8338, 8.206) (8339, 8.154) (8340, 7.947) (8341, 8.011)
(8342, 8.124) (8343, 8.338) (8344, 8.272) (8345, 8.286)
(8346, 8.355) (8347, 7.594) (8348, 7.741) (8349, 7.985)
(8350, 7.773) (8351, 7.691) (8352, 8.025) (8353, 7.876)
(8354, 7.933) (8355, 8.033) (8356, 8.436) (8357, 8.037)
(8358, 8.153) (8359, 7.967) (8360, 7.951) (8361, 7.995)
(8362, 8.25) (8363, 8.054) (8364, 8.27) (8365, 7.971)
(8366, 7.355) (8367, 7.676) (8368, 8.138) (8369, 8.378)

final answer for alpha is 2.27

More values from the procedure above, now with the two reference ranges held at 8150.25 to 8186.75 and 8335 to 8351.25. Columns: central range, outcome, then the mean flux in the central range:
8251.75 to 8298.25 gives -1.2 angstrom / 8.27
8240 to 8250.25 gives -0.5 angstrom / 8.5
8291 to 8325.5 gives -0.3 angstrom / 8.11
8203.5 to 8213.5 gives -0.2 angstrom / 8.3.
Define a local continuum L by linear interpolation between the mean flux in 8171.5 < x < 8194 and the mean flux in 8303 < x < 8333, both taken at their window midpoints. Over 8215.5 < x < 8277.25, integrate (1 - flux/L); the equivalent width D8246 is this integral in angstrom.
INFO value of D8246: -2.96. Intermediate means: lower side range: 7.87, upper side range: 8.02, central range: 8.32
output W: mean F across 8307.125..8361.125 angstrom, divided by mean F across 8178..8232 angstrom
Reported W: 1.0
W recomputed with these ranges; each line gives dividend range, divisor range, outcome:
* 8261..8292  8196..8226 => 1.06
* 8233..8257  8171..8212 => 1.09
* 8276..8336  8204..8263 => 0.98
